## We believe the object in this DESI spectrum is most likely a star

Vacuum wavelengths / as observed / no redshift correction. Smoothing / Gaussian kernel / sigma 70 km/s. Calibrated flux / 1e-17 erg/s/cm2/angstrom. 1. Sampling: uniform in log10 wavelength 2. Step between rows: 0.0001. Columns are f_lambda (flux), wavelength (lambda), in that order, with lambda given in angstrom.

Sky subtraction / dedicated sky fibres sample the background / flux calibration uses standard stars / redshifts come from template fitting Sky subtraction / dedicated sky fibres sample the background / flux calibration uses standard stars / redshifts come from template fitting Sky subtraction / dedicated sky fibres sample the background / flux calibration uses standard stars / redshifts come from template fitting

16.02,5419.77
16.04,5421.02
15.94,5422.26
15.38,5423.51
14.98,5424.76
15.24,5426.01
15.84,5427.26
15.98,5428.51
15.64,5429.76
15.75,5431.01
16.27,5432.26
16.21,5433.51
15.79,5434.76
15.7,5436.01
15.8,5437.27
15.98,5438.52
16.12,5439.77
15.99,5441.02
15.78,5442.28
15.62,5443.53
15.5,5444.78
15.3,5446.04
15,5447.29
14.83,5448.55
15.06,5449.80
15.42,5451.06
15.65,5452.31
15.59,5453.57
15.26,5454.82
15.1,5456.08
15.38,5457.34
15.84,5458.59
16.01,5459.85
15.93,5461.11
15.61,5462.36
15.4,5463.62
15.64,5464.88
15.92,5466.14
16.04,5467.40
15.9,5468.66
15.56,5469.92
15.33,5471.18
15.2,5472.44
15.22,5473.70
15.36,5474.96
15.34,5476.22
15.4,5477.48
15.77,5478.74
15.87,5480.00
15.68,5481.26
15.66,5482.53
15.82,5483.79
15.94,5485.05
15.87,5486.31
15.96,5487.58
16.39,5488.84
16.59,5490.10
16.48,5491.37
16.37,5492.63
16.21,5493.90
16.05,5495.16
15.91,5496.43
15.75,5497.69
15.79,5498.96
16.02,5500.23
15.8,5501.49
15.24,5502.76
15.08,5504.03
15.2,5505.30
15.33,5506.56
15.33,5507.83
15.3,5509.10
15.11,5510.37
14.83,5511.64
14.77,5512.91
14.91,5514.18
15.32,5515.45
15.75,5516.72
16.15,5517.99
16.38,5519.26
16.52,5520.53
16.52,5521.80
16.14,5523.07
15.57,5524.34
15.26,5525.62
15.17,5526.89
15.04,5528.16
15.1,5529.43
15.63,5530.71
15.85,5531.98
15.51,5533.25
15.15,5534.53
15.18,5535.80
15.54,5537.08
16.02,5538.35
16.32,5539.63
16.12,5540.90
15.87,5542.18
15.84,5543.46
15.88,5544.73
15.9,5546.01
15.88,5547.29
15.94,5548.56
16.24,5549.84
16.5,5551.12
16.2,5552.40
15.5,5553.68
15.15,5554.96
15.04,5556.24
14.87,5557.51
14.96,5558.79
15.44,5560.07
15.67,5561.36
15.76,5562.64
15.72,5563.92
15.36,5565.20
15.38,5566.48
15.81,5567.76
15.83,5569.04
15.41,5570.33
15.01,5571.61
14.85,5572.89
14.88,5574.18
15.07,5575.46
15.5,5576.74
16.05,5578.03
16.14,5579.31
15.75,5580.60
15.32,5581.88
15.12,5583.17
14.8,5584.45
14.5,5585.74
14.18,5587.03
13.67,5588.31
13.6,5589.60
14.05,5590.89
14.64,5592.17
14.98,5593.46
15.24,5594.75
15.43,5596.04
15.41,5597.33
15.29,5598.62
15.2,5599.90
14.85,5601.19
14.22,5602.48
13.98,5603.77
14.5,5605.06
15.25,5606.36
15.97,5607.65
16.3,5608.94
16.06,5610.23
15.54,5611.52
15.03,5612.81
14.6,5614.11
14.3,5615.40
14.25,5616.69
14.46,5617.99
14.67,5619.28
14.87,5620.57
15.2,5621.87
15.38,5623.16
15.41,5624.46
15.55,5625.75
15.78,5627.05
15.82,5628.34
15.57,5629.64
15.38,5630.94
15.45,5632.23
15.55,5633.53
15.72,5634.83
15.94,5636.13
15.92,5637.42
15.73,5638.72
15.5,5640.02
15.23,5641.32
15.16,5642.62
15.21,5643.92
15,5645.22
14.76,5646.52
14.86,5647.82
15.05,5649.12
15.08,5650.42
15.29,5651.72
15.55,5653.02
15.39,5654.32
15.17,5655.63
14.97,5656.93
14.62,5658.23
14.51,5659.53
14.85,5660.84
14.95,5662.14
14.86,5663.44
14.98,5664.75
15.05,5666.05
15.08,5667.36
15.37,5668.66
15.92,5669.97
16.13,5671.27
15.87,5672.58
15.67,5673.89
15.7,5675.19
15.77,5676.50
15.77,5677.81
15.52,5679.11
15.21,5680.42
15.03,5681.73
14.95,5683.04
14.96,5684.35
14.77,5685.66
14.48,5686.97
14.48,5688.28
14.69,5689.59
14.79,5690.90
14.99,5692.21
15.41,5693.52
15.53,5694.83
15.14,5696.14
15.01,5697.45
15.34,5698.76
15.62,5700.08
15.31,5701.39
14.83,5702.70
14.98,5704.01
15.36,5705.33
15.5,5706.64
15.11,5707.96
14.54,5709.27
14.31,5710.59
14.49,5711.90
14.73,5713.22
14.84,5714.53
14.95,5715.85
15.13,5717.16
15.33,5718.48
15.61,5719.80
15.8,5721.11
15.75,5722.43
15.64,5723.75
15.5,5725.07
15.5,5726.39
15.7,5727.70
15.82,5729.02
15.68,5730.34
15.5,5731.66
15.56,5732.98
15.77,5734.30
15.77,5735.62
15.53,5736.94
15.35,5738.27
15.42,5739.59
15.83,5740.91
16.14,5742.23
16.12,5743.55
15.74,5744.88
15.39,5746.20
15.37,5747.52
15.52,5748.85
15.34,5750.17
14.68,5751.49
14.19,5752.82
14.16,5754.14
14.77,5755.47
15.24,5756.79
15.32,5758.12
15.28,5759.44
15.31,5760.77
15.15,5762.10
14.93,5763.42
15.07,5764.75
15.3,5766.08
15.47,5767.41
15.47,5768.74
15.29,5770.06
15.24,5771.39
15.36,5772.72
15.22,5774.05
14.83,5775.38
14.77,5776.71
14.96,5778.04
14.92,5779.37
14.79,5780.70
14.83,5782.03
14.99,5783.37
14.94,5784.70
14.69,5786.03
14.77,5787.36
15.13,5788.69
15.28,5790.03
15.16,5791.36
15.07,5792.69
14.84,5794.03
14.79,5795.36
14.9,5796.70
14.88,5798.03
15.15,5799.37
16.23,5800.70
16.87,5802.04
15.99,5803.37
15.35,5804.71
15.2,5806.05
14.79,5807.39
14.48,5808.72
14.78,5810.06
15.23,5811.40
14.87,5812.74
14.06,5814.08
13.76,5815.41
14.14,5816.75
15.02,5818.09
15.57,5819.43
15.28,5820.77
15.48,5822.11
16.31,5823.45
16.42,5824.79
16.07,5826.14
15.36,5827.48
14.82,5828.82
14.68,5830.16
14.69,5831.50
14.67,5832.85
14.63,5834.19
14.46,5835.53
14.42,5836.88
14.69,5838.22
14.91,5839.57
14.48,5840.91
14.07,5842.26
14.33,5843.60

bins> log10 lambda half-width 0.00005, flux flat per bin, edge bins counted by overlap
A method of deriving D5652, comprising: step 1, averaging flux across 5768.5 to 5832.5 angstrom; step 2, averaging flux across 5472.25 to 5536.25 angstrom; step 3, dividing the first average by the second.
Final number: 0.97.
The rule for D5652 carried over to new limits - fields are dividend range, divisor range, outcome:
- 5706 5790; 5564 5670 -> 1.01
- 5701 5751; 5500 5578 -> 0.99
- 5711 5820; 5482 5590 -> 0.98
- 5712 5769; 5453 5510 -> 0.98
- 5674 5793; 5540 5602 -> 0.99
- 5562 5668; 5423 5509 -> 0.97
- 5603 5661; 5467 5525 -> 0.97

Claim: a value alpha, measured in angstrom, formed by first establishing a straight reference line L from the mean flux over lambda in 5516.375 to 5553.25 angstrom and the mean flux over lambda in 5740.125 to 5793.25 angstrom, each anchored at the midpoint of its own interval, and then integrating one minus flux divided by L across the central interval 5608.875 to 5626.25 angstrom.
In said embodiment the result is 0.6 angstrom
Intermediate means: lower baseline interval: 15.8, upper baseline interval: 15.2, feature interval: 15.1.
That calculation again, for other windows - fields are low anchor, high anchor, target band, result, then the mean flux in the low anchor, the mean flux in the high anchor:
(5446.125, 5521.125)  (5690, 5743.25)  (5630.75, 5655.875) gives 0.1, 15.6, 15.3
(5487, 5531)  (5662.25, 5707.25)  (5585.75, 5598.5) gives 0.7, 15.7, 15.2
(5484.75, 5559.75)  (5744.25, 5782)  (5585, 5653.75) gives 1.6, 15.7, 15.1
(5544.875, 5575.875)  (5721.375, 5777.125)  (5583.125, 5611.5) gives 1.1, 15.5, 15.4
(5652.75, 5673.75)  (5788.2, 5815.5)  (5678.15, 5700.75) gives 0.2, 15.2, 15.1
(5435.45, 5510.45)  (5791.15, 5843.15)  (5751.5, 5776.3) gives 0.1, 15.7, 15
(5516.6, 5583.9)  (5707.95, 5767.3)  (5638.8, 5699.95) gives 1.0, 15.6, 15.3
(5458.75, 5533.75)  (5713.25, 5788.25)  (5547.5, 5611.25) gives 1.2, 15.7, 15.3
